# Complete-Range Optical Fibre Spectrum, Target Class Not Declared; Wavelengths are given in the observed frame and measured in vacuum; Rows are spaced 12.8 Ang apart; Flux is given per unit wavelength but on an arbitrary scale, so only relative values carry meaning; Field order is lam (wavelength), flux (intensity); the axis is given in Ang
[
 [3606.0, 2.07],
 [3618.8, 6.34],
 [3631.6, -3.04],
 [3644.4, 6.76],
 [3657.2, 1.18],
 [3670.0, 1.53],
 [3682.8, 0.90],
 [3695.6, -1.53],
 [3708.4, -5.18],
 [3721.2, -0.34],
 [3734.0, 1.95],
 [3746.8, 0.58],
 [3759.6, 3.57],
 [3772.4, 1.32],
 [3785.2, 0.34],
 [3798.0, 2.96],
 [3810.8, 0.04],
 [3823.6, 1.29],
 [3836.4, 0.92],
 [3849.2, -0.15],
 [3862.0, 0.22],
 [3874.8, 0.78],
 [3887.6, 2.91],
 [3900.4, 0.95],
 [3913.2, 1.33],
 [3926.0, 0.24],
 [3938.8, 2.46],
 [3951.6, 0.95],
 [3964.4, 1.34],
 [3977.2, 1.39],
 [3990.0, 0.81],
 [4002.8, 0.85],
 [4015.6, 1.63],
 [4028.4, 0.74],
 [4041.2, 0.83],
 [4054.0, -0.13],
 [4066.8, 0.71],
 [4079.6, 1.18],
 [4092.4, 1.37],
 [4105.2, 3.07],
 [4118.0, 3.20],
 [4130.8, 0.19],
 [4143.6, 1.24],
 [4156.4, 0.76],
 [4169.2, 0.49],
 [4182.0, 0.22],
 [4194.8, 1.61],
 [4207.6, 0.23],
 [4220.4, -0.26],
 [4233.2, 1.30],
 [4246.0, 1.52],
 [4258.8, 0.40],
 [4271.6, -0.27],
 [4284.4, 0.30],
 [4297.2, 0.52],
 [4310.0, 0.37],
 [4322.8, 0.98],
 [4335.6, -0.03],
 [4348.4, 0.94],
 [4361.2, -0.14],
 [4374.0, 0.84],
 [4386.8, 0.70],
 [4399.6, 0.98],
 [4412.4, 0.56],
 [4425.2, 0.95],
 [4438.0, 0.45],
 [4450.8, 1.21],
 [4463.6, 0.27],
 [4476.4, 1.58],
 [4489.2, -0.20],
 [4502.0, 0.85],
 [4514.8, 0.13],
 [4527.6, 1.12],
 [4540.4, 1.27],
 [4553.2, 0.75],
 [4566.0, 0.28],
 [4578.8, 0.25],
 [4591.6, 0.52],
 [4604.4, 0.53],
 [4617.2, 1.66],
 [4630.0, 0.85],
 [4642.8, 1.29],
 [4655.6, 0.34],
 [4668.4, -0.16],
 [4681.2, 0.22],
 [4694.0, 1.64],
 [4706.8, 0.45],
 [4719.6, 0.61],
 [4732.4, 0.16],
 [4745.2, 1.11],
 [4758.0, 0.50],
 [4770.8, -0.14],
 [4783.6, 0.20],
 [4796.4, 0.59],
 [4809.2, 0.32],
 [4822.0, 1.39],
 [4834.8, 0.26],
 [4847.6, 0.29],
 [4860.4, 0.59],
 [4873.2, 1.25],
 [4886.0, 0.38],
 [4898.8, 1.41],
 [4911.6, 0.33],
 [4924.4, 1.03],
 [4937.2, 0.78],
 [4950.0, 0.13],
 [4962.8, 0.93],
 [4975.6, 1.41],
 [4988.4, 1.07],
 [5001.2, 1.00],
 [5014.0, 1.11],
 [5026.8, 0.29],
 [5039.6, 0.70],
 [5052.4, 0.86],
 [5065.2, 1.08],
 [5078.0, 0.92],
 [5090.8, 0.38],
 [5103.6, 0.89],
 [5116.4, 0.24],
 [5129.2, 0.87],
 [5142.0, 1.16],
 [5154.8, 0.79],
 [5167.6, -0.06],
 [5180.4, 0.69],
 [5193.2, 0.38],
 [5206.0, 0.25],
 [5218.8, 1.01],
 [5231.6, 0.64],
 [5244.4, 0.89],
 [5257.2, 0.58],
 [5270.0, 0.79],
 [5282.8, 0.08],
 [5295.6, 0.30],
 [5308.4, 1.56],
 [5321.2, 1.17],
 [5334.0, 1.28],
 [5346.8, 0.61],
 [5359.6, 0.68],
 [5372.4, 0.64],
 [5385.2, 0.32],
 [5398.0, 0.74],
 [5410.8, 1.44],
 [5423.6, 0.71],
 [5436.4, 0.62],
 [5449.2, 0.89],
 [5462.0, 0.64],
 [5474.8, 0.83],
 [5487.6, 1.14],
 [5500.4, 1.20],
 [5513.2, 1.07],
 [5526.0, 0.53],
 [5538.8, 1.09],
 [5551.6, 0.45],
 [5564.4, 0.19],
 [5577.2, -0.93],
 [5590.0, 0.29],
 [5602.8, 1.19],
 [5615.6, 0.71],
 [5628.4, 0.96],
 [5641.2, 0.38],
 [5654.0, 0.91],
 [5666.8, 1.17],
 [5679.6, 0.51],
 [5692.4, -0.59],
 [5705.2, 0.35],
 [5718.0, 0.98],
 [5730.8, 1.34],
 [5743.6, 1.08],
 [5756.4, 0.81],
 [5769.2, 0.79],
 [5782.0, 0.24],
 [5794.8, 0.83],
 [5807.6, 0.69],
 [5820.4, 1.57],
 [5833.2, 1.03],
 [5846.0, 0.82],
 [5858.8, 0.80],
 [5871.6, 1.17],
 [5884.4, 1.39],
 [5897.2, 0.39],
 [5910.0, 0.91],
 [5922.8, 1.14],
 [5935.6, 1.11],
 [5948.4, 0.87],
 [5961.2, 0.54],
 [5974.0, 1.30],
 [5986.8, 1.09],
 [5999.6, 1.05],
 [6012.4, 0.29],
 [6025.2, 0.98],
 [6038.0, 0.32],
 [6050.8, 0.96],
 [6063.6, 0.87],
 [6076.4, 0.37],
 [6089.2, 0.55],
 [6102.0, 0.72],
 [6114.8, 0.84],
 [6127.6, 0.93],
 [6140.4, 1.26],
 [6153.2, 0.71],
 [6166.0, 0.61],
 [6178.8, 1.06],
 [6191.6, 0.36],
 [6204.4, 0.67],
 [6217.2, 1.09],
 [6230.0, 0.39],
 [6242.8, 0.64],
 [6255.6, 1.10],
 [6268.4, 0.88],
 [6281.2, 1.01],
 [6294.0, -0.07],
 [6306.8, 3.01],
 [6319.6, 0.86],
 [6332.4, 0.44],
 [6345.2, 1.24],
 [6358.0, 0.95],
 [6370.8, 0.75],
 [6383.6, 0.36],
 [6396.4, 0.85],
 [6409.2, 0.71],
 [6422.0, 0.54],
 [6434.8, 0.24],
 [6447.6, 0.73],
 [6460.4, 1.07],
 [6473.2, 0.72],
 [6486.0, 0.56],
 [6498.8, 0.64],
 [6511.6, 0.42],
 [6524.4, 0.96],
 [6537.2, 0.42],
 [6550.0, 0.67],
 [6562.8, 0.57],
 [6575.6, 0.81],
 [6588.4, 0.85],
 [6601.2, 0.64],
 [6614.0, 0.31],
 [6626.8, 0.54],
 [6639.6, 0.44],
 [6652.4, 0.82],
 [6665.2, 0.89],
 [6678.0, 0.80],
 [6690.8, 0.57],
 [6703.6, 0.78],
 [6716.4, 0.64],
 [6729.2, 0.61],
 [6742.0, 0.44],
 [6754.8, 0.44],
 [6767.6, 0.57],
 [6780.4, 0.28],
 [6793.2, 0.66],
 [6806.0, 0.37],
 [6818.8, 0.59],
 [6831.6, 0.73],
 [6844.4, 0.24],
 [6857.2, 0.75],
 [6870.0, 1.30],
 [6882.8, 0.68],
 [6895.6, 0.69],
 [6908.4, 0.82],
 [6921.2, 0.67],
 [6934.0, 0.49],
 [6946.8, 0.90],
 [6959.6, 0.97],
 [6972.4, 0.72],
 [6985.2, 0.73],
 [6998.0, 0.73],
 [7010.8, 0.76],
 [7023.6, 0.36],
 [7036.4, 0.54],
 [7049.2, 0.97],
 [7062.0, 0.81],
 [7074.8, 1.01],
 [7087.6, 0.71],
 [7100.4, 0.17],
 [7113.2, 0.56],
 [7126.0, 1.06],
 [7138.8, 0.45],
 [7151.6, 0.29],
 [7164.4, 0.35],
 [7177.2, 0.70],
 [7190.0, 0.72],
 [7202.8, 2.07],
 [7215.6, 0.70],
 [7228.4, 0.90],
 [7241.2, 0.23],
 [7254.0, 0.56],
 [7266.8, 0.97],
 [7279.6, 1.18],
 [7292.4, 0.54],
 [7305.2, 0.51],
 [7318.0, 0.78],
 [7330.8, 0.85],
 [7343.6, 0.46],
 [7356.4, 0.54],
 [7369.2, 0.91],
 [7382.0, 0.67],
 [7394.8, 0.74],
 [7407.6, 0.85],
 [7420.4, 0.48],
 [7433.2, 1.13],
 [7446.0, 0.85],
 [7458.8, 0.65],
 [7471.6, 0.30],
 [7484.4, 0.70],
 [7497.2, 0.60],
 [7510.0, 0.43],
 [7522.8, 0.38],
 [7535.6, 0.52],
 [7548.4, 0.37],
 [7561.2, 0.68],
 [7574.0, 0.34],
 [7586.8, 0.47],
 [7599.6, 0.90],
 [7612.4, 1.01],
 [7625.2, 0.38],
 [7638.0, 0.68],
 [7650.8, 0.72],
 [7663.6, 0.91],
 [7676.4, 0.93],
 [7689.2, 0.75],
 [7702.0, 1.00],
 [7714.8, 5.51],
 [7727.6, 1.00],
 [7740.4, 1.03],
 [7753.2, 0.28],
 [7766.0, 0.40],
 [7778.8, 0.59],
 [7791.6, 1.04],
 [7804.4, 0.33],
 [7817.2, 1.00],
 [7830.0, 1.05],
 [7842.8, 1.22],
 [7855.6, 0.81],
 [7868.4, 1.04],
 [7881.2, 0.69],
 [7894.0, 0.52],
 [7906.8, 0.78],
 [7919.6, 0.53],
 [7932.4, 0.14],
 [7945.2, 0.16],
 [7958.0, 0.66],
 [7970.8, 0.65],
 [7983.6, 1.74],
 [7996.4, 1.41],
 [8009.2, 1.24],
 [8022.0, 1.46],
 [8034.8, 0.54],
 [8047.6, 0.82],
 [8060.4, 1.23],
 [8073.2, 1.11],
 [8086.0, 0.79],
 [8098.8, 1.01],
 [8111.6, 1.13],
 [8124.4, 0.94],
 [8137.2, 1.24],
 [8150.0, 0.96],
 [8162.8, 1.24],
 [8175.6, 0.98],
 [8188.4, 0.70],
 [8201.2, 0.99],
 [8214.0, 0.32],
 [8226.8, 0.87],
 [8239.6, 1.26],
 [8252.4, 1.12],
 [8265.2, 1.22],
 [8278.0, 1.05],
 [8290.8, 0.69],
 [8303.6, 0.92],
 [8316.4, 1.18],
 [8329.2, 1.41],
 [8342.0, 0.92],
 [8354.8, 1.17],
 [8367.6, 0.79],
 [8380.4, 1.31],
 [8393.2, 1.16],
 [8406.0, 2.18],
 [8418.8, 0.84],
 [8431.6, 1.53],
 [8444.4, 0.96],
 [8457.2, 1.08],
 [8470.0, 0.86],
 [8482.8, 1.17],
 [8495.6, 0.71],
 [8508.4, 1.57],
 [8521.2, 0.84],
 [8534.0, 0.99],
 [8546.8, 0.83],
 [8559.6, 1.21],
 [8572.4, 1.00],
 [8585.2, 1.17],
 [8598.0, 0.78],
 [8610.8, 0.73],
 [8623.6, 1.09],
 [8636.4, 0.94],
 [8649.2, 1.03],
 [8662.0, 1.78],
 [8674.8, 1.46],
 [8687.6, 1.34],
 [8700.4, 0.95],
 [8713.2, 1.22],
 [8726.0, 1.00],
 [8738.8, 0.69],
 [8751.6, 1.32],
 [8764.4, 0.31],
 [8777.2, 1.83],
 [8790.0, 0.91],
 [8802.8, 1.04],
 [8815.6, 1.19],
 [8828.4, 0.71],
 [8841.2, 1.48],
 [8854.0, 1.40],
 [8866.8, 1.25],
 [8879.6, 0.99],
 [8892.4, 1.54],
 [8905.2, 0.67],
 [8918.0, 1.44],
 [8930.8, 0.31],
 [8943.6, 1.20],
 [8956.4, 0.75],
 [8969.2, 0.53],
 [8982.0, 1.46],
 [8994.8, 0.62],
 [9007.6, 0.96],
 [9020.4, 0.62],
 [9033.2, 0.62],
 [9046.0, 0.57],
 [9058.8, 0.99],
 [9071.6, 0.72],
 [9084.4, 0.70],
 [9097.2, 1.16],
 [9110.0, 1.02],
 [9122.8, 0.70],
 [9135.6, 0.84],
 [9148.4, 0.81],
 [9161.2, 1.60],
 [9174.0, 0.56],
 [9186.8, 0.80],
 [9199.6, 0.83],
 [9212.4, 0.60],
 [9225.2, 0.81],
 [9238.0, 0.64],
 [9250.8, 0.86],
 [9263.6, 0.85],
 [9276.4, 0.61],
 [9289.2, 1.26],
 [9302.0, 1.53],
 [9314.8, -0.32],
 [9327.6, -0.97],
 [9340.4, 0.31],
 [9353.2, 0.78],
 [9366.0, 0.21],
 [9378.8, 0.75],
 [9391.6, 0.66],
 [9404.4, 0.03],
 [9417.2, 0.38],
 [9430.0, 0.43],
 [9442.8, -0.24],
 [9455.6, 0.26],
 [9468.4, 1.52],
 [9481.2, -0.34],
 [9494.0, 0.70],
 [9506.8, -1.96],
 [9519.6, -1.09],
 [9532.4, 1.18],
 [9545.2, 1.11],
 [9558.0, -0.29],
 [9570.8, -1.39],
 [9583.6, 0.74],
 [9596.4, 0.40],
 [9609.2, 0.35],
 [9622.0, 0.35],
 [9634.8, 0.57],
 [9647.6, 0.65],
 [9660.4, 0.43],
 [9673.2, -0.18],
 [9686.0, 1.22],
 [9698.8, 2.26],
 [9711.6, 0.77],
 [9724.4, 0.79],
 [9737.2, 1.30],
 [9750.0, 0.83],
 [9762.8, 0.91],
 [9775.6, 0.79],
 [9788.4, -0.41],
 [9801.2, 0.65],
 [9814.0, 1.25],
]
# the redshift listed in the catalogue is 1.07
